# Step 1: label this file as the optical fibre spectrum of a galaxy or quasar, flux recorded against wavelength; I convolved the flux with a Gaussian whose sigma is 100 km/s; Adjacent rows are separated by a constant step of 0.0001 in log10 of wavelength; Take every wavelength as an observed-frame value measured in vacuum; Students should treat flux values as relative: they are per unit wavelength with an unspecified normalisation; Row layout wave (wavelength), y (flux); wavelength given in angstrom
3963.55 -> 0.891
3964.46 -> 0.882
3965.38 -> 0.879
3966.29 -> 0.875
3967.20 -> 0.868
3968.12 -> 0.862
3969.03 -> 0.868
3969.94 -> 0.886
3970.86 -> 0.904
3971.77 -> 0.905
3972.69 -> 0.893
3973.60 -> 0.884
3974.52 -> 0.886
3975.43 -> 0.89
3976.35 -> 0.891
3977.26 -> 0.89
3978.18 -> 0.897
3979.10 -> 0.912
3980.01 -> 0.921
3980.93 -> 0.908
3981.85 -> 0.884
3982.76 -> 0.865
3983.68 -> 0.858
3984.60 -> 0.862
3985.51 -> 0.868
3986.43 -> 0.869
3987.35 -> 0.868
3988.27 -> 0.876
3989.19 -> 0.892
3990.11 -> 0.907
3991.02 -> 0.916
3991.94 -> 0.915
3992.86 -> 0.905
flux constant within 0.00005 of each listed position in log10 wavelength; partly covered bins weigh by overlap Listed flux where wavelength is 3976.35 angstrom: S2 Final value 0.891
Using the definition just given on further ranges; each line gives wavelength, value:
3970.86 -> 0.904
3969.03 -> 0.868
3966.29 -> 0.875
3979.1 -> 0.912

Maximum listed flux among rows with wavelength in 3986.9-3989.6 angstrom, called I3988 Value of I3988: 0.892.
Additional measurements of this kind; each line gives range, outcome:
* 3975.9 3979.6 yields 0.912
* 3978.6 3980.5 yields 0.921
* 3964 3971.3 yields 0.904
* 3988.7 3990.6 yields 0.907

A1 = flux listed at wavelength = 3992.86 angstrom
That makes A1 0.905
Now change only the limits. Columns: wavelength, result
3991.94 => 0.915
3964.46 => 0.882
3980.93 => 0.908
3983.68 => 0.858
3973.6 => 0.884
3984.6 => 0.862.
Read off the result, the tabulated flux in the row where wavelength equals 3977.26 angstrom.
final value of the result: 0.89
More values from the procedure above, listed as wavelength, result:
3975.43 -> 0.89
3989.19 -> 0.892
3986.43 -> 0.869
